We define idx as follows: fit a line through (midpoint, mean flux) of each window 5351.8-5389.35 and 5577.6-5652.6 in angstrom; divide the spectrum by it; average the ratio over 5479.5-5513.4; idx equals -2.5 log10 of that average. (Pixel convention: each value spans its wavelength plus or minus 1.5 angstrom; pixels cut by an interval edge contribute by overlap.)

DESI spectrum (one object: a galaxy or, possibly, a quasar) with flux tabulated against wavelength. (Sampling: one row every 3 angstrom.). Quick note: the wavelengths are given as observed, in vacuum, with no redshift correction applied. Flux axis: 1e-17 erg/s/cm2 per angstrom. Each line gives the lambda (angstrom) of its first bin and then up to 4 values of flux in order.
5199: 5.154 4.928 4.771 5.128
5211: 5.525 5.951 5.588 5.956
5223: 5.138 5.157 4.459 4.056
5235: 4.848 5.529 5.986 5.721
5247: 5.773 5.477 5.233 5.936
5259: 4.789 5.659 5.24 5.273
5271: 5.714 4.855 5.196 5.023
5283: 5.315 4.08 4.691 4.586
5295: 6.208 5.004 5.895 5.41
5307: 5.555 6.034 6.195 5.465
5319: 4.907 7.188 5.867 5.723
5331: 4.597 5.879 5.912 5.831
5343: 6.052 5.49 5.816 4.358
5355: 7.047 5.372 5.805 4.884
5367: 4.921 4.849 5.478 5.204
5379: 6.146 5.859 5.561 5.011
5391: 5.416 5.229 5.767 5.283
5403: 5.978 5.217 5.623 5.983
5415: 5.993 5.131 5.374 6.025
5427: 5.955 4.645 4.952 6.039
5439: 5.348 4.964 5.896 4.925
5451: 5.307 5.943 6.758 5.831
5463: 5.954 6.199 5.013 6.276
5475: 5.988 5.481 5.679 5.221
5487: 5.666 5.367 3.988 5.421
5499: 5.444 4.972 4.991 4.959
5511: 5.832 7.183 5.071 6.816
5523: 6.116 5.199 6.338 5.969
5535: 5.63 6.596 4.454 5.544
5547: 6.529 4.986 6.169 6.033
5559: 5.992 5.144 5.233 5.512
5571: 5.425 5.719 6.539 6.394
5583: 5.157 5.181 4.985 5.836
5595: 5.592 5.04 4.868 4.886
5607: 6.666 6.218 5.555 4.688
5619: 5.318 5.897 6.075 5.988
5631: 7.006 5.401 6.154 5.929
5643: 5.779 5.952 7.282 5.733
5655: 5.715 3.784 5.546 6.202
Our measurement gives 0.07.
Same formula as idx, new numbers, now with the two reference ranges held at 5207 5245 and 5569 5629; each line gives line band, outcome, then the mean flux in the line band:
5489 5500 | 0.10 mag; 5.02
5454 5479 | -0.09 mag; 5.95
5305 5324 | -0.10 mag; 5.88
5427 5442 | 0.04 mag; 5.29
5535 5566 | -0.02 mag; 5.67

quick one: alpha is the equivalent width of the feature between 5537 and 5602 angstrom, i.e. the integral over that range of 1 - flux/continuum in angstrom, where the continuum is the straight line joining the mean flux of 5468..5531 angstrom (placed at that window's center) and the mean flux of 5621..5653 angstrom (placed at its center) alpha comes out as 2.95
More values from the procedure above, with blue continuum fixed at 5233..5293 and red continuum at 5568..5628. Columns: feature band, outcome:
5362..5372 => 0.7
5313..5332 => -1.4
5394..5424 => -1.1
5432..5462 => -1.0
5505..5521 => -1.0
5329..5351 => -1.3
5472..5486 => -0.5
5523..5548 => -1.2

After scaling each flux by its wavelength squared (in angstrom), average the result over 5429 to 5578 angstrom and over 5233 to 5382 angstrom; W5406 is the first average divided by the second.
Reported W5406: 1.11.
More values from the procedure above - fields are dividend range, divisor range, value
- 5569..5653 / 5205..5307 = 1.24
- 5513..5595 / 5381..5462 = 1.09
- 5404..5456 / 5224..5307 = 1.12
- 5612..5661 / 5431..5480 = 1.08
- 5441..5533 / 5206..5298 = 1.17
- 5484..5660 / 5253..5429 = 1.12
